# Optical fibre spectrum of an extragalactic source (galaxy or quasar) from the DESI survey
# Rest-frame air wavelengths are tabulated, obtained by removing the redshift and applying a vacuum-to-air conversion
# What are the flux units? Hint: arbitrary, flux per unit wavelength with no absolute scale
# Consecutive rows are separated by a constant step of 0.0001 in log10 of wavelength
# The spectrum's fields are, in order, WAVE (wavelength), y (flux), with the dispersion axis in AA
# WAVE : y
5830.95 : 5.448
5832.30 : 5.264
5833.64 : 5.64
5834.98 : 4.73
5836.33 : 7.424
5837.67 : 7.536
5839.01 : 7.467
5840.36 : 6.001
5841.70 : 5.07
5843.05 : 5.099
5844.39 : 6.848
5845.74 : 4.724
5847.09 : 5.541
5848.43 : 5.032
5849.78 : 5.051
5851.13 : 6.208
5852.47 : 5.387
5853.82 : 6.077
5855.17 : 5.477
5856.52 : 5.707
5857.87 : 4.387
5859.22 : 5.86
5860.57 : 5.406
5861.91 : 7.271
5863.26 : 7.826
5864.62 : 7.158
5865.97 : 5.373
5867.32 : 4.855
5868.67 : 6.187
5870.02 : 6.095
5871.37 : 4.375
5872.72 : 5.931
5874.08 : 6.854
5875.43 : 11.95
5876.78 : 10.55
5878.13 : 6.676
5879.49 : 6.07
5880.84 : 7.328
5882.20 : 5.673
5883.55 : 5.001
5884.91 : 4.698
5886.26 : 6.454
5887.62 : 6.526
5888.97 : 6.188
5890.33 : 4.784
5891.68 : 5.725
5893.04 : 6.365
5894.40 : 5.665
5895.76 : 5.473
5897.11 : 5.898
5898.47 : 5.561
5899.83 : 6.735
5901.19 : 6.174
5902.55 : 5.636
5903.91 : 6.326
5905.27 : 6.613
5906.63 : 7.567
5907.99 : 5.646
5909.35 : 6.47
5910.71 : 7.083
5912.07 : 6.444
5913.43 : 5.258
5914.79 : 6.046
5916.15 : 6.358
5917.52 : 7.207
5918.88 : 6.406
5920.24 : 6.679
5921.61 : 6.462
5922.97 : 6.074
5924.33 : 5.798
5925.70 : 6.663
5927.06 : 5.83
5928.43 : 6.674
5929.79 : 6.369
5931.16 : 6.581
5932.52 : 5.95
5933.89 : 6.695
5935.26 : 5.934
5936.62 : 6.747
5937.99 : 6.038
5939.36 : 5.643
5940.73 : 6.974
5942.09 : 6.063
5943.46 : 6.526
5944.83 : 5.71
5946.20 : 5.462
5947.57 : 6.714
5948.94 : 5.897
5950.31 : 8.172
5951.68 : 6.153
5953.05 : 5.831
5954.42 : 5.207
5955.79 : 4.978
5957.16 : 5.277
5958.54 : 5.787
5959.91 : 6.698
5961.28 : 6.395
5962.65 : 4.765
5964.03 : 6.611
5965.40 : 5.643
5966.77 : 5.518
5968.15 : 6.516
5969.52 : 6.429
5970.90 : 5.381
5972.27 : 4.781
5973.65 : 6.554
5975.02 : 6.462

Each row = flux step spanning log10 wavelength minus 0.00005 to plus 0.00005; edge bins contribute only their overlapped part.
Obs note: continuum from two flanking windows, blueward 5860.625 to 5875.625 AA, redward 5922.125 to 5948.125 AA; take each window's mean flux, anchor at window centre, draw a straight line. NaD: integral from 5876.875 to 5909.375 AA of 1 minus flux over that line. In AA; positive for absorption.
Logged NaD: 1.4 AA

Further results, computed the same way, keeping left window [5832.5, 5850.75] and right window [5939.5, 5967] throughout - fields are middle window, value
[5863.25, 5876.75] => -2.1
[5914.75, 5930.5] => -1.1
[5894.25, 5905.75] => -0.1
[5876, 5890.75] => -1.3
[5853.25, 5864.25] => -0.3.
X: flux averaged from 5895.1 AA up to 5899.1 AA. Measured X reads 5.65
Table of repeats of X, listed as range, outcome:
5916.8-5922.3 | 6.68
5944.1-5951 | 6.39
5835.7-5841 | 7.12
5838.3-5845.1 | 6.1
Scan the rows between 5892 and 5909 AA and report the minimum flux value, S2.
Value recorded 5.473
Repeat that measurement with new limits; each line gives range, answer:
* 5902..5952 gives 5.258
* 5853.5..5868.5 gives 4.387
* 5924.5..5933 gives 5.83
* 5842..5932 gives 4.375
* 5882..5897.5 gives 4.698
